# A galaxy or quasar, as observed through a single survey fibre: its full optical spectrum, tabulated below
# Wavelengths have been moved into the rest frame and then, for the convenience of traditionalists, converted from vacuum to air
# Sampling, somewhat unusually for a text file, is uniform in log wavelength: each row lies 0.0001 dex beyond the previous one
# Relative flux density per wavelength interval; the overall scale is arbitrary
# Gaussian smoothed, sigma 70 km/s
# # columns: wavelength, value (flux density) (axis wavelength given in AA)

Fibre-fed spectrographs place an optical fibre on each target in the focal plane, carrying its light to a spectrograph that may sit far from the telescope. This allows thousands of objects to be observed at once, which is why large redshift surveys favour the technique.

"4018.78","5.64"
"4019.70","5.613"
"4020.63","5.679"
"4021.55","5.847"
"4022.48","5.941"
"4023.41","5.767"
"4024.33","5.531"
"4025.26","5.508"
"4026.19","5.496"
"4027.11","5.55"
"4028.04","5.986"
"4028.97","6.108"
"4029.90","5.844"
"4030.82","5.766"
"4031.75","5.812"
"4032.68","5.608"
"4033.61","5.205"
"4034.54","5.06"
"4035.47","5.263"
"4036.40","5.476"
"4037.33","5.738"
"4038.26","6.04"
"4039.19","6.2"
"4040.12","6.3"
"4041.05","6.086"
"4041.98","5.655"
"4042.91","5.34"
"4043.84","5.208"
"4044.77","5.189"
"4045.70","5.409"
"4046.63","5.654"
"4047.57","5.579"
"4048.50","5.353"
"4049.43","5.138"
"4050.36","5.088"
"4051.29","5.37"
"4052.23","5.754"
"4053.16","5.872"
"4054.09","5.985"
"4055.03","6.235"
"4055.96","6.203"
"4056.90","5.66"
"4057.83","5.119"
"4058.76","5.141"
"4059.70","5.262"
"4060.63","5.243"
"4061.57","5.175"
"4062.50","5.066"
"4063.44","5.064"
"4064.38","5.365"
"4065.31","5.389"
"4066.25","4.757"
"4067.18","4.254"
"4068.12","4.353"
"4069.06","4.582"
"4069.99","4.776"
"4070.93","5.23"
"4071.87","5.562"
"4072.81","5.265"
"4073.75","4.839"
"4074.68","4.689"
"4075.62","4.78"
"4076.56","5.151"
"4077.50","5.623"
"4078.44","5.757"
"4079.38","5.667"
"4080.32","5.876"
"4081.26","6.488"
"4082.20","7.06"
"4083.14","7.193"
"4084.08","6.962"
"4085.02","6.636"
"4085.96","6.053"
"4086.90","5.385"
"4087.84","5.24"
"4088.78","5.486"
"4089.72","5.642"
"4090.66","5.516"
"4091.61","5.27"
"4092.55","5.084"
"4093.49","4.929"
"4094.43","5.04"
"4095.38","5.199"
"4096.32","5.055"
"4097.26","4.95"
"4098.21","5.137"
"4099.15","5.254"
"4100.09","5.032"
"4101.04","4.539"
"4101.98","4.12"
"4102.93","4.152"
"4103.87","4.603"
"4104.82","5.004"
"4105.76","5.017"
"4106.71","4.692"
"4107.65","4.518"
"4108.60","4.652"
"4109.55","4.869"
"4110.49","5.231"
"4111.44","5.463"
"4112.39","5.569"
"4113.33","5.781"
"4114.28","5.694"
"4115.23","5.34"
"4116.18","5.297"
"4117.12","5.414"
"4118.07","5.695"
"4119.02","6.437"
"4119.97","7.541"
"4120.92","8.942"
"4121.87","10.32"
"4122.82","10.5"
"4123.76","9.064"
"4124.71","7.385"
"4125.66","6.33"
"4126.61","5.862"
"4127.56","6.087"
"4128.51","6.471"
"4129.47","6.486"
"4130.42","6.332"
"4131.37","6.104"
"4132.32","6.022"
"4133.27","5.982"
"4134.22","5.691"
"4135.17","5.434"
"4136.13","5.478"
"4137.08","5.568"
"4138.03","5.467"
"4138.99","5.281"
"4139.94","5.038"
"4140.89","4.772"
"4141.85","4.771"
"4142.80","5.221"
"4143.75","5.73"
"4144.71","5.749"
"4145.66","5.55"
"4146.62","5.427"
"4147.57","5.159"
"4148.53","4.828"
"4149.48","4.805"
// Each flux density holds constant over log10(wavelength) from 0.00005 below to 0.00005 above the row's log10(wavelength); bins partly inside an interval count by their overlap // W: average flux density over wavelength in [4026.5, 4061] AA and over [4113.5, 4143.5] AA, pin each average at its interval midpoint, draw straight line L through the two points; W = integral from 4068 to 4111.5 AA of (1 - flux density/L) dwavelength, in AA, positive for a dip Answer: 5.17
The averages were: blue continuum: 5.61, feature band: 5.27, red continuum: 6.31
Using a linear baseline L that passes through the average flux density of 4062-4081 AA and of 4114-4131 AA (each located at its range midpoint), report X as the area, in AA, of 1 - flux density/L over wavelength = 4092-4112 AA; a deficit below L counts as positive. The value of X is 4.3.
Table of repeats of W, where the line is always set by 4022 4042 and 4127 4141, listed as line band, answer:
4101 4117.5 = 2.16 AA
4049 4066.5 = 0.95 AA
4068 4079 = 1.28 AA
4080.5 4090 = -0.77 AA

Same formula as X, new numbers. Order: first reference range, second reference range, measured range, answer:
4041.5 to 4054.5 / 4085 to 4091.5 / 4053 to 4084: 0.66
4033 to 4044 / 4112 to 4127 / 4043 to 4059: 0.87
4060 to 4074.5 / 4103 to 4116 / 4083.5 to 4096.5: -1.34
